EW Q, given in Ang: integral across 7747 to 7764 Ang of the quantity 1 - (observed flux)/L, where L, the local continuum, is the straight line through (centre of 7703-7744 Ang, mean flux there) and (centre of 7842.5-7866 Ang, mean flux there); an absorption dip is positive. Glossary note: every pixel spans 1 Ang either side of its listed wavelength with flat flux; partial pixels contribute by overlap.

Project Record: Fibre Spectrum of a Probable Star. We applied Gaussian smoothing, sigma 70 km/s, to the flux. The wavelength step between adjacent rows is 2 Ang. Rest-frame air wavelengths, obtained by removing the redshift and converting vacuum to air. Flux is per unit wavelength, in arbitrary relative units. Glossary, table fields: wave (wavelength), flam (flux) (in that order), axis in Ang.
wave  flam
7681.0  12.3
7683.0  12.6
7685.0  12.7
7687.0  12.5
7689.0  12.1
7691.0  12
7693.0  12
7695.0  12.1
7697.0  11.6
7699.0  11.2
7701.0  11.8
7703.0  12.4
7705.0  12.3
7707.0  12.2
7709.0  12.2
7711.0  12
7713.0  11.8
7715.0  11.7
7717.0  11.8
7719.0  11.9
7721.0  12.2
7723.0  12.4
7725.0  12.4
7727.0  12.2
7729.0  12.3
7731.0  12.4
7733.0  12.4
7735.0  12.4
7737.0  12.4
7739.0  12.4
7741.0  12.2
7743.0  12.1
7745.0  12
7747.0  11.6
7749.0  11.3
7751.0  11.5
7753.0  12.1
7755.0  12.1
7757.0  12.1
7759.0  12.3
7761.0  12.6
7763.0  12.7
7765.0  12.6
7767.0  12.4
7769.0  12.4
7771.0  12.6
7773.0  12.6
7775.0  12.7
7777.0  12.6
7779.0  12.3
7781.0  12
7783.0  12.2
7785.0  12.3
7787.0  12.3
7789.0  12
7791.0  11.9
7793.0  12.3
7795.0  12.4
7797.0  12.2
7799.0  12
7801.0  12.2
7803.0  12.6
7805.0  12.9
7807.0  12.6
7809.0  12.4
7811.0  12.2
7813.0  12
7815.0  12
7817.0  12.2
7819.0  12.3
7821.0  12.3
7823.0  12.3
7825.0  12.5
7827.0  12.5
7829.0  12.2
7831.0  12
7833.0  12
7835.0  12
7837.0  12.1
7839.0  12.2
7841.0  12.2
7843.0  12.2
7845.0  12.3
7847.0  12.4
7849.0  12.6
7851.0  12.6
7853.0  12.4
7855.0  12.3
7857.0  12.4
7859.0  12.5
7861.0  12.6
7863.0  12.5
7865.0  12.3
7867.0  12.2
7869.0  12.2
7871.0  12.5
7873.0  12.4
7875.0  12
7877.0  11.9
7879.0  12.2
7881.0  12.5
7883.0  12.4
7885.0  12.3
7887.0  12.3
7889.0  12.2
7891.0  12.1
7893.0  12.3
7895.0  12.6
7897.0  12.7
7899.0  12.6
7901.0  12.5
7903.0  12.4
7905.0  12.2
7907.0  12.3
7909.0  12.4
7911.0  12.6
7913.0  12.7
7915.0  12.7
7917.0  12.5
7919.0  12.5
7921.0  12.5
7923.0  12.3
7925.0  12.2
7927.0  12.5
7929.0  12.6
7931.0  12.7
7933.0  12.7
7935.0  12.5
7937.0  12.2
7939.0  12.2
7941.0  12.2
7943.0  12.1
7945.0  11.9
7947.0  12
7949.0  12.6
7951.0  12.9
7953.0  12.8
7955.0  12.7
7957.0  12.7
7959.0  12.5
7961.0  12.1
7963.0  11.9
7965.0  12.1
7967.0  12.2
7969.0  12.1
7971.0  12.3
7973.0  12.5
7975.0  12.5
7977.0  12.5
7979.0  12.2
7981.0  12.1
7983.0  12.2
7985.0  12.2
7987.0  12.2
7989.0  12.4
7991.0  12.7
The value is 0.3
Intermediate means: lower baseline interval 12.2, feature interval 12.1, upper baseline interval 12.4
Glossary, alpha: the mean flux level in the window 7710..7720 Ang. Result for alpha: 11.8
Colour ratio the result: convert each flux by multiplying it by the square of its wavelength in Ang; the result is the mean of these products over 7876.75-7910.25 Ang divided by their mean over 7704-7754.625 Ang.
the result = 1.07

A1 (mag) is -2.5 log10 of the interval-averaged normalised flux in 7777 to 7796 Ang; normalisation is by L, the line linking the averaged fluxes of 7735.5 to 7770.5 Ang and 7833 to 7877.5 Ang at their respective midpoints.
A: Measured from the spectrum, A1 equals 0.00 mag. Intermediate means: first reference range 12.2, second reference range 12.3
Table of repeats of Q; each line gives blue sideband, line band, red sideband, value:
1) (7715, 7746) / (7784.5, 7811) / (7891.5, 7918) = 0.02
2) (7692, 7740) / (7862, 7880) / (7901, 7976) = 0.10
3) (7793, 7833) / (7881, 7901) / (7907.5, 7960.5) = 0.01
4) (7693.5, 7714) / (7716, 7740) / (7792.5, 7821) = -0.45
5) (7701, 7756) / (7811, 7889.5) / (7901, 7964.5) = 0.05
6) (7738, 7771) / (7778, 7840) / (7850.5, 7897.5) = 0.04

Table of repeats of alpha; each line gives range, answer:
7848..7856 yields 12.5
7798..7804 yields 12.3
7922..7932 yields 12.5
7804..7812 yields 12.5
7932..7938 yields 12.5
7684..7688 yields 12.6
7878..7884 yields 12.4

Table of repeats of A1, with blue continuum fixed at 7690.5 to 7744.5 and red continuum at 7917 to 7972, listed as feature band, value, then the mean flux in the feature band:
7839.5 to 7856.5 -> -0.010 mag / 12.4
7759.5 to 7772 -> -0.033 mag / 12.5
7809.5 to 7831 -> -0.001 mag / 12.2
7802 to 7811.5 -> -0.031 mag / 12.6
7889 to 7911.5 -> -0.008 mag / 12.4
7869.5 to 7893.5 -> 0.004 mag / 12.3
